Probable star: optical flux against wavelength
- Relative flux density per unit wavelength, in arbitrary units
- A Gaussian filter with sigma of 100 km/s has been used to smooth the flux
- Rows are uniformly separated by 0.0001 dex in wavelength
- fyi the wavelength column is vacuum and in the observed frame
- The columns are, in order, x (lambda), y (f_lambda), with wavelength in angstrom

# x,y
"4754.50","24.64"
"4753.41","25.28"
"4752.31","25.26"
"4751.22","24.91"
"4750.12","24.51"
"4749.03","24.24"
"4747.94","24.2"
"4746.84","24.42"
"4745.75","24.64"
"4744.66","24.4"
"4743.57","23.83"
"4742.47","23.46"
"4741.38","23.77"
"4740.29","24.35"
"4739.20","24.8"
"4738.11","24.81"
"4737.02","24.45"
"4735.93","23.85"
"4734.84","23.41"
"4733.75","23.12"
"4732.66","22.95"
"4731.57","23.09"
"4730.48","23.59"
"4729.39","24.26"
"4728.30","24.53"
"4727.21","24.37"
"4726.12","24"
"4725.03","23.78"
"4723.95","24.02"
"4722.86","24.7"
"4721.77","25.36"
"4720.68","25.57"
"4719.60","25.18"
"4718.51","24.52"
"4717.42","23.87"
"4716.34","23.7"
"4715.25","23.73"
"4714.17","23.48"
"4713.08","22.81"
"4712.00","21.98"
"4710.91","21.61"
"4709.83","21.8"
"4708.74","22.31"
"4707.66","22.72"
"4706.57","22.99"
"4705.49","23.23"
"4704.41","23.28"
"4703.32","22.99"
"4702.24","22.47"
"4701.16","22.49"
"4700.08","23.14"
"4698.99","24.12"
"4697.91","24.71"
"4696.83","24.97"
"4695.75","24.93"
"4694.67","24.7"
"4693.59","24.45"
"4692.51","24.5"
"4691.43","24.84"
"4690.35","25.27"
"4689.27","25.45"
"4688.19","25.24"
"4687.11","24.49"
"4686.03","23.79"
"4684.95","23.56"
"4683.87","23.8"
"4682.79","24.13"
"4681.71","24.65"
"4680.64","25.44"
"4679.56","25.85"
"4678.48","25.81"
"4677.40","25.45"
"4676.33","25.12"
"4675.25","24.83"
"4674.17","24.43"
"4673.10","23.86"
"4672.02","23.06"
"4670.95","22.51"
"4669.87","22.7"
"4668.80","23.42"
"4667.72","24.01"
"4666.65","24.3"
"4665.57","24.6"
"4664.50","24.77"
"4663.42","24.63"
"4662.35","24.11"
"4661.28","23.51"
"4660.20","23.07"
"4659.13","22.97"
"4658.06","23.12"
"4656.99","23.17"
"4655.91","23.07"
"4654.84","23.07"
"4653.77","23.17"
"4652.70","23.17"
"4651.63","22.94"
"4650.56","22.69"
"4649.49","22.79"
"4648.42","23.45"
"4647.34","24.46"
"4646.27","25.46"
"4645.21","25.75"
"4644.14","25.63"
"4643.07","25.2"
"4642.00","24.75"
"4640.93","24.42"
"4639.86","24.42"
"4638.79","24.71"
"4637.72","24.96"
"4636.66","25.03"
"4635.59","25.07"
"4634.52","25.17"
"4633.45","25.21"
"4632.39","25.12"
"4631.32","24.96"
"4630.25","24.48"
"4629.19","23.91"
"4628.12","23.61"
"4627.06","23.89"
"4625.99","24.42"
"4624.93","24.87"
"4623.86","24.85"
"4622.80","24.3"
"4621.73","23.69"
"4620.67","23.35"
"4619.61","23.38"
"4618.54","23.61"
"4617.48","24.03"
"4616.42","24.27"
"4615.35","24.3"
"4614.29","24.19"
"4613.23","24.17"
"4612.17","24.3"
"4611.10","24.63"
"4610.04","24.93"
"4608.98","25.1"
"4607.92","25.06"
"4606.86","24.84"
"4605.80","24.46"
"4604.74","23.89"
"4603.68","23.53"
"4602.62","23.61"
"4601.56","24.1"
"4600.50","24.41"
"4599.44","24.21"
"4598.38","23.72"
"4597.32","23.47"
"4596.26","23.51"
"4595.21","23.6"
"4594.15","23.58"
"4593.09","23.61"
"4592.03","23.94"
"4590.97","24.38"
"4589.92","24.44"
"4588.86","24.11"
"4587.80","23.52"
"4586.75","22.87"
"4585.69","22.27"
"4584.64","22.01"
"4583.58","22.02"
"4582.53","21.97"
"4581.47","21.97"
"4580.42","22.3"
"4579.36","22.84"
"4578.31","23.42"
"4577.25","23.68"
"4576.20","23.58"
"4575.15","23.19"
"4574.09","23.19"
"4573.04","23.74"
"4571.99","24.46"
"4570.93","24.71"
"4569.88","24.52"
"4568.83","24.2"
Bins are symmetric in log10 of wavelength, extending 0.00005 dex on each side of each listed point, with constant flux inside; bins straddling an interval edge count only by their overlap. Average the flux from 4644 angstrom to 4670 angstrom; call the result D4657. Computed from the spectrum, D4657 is 23.8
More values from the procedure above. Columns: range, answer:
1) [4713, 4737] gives 24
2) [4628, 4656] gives 24.4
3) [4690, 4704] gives 24.1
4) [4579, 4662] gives 23.9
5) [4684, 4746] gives 23.9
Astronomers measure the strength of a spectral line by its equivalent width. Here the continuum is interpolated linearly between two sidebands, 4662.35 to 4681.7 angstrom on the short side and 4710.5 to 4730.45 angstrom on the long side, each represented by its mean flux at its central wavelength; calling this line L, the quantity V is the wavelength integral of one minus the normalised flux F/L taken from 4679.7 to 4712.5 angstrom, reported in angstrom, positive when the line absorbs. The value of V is 0.5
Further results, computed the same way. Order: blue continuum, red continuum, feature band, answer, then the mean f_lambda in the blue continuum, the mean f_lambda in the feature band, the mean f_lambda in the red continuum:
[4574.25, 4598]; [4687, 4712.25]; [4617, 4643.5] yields -1.2 angstrom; 23.2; 24.5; 23.7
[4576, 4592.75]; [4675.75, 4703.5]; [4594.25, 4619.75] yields -0.8 angstrom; 23.1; 24.1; 24.5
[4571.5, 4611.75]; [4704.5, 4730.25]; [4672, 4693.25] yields -0.9 angstrom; 23.6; 24.7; 23.7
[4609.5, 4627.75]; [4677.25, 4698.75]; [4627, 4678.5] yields 0.7 angstrom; 24.2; 24.2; 24.8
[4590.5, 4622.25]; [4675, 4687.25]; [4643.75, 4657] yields 0.4 angstrom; 24.1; 23.8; 24.7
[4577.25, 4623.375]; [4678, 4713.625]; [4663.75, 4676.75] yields -0.1 angstrom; 23.7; 24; 23.9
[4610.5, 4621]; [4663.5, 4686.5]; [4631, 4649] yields -0.6 angstrom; 24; 24.9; 24.3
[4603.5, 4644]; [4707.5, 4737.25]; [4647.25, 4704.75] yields 0.1 angstrom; 24.5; 24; 23.7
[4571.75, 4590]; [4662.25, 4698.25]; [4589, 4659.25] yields -1.5 angstrom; 23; 24.2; 24.5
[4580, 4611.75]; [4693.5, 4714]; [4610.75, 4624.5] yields -0.3 angstrom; 23.7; 24.1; 23.2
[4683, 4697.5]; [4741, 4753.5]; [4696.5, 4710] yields 0.8 angstrom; 24.6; 23.2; 24.4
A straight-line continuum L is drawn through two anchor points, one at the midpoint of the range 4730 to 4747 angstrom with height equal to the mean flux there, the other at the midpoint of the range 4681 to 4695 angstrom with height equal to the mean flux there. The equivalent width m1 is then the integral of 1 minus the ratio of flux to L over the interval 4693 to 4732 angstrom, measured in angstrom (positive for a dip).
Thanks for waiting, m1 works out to 0.9 angstrom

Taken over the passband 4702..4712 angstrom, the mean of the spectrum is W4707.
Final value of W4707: 22.6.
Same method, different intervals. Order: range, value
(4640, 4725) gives 24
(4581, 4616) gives 23.8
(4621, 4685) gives 24.2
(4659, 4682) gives 24.3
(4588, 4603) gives 23.9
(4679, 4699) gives 24.7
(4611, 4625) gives 24.1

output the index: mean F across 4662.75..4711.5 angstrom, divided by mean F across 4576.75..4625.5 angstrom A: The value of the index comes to 1.0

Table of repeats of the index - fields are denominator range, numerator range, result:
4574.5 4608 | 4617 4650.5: 1.04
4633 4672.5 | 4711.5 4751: 1.00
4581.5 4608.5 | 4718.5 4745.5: 1.02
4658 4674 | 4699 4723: 0.99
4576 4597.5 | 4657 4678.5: 1.03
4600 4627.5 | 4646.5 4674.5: 0.97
